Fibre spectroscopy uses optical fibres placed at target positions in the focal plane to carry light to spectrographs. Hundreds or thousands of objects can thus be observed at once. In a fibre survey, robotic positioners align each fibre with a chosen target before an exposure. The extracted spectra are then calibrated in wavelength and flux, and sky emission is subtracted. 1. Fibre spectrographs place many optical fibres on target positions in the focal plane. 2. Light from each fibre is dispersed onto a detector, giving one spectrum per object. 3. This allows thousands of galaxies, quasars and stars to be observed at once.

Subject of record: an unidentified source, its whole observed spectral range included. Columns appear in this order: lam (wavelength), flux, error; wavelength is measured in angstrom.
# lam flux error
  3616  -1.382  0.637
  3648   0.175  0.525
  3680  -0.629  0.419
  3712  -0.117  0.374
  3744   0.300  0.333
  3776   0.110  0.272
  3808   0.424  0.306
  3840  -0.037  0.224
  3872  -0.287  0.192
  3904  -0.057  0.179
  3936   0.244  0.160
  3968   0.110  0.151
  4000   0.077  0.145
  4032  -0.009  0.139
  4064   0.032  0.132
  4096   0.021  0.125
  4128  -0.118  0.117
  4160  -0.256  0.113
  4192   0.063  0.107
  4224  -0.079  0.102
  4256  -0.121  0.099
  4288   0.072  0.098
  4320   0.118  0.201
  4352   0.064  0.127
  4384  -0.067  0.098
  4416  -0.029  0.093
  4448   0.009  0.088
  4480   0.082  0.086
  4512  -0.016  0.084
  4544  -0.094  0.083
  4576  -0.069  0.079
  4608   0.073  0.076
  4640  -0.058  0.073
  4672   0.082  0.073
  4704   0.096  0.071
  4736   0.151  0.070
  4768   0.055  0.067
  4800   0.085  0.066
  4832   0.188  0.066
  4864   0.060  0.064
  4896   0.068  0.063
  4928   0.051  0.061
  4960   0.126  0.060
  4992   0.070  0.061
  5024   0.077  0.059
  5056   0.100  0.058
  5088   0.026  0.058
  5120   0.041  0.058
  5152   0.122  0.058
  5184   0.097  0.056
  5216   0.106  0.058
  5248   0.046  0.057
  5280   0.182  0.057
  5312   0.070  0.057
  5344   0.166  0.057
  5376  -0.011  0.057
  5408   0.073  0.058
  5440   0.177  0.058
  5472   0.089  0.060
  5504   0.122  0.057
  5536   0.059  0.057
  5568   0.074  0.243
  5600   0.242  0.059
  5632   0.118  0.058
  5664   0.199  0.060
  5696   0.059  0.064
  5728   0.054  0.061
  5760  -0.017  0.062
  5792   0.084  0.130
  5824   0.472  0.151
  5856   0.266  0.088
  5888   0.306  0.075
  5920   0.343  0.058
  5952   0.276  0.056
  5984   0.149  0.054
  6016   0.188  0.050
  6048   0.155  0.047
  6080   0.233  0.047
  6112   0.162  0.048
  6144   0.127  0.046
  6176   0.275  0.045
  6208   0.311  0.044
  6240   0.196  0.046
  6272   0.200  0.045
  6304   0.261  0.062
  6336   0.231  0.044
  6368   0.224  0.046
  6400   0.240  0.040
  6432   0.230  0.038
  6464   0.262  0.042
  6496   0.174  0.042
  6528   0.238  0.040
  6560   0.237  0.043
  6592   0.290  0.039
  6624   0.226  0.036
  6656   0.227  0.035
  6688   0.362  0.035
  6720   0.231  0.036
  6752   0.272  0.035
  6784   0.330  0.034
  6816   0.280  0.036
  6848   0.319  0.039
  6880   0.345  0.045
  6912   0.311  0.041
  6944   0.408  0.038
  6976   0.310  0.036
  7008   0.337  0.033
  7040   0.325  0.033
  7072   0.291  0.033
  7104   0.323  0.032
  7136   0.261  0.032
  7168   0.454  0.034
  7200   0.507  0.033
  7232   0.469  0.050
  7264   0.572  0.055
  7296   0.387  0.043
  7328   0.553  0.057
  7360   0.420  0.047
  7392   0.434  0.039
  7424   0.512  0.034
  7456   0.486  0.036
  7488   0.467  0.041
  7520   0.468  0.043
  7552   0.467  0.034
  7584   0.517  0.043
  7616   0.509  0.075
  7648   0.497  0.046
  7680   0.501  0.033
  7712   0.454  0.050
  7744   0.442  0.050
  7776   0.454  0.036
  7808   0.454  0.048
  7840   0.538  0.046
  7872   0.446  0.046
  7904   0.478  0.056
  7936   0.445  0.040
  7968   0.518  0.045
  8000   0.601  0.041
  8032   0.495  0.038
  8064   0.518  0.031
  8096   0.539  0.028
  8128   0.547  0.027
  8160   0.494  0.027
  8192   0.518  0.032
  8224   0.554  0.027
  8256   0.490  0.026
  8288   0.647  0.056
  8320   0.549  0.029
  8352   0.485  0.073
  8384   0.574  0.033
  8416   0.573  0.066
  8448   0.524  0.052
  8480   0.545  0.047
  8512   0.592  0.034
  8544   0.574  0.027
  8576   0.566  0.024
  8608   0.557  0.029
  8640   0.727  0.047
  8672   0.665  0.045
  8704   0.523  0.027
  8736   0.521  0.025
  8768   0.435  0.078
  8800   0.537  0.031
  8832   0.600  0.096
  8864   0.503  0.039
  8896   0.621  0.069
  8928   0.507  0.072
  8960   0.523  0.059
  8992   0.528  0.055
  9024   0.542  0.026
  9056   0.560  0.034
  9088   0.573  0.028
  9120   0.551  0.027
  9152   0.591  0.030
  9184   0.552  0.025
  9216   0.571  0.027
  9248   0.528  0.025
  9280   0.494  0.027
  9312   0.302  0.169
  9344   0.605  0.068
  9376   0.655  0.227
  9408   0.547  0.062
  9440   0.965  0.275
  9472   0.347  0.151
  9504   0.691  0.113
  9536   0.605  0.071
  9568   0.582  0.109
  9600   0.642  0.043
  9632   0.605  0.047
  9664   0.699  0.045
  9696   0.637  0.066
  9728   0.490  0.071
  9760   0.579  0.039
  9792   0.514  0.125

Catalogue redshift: 0.795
